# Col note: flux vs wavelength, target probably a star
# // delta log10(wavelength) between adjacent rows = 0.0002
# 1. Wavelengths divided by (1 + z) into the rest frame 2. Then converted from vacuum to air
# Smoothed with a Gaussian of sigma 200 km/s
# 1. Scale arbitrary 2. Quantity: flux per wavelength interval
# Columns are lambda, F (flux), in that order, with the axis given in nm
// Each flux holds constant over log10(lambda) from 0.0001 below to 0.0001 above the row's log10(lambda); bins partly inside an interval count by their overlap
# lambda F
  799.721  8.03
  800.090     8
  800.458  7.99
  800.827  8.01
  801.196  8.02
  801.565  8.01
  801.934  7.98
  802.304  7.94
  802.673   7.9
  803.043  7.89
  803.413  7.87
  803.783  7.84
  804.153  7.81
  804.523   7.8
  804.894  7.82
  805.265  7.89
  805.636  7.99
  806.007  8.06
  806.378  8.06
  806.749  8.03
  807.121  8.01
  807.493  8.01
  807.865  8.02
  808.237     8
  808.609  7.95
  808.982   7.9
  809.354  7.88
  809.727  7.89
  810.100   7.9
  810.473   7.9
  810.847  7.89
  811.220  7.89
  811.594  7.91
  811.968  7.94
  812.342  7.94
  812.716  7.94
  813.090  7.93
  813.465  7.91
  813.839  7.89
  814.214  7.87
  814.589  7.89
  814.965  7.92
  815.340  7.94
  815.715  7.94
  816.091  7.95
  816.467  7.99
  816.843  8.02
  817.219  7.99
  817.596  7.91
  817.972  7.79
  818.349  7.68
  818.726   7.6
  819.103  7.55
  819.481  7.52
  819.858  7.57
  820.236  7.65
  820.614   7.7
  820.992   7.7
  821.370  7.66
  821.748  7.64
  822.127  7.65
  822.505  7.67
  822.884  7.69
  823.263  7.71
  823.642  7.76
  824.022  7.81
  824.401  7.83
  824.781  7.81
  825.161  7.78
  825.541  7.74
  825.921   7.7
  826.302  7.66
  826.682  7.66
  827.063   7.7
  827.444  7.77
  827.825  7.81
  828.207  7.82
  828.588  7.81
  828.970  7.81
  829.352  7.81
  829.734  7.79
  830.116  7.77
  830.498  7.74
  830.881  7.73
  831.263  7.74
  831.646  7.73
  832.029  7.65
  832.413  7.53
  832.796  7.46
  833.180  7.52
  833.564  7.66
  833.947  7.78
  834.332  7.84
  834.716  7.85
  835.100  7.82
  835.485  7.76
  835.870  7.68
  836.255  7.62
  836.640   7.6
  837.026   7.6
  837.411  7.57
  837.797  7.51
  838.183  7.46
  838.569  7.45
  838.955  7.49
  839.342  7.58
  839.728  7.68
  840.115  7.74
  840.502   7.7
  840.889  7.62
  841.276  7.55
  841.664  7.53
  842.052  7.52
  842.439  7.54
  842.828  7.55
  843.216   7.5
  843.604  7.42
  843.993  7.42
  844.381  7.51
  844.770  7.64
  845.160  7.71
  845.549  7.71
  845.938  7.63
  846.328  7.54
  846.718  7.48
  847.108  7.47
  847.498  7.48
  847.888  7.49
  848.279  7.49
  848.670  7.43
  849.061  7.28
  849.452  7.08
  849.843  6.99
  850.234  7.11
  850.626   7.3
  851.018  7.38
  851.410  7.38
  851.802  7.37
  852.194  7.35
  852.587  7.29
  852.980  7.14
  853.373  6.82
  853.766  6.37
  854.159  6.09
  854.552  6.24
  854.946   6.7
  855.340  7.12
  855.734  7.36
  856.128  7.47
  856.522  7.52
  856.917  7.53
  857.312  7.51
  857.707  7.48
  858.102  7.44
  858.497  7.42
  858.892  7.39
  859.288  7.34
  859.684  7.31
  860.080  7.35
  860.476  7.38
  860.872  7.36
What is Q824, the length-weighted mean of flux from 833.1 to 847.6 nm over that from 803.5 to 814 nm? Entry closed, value 0.96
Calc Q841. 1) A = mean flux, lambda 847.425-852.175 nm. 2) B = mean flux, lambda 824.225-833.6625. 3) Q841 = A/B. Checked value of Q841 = 0.9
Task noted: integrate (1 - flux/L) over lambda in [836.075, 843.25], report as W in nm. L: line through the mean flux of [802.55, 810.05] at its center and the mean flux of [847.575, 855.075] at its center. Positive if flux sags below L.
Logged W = -0.27 nm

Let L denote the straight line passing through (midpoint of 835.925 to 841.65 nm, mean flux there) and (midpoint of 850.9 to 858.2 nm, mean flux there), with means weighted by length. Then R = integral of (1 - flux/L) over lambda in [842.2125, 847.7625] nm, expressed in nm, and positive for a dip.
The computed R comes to -0.10 nm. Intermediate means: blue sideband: 7.58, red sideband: 7.13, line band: 7.54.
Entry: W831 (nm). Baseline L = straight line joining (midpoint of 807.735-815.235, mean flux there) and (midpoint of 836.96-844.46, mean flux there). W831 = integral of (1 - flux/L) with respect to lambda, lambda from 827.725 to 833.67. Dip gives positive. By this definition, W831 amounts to -0.03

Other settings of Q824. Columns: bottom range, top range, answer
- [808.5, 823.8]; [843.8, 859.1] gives 0.93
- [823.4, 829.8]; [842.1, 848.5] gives 0.97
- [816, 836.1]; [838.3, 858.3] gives 0.95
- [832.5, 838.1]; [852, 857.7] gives 0.92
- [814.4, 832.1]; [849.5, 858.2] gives 0.92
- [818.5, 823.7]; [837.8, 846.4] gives 0.99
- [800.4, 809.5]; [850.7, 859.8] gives 0.90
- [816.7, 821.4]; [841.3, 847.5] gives 0.98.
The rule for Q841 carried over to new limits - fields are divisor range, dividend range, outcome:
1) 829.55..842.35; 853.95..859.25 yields 0.94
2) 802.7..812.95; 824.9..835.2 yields 0.98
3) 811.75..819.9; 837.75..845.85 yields 0.96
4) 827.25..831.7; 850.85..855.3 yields 0.89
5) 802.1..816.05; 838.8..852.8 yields 0.94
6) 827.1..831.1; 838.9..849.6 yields 0.97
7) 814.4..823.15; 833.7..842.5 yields 0.98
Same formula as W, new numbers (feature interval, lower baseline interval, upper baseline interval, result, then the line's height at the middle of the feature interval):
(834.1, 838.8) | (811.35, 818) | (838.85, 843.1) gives 0.00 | 7.65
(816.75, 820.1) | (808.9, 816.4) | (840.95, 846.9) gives 0.05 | 7.85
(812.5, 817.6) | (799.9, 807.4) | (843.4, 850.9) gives -0.08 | 7.81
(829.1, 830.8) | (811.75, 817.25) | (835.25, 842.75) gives -0.01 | 7.72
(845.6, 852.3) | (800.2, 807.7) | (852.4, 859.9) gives -0.12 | 7.25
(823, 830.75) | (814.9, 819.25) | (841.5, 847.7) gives -0.02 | 7.75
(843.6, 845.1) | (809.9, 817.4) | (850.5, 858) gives -0.04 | 7.32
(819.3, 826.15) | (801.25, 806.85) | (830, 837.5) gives 0.07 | 7.77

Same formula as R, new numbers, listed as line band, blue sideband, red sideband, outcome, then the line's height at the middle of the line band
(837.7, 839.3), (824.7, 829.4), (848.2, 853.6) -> 0.00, 7.51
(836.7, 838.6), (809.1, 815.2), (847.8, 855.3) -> -0.04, 7.36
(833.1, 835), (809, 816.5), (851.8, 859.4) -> -0.05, 7.53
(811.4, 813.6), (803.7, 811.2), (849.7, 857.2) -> -0.02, 7.84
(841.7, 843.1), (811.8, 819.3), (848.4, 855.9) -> -0.05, 7.27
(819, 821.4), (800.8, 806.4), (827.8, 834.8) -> 0.06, 7.8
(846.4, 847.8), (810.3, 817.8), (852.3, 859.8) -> -0.03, 7.3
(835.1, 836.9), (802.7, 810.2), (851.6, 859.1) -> -0.05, 7.45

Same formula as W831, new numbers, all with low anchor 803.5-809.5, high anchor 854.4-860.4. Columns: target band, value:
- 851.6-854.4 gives 0.17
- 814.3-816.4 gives -0.03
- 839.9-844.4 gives -0.04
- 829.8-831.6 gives -0.03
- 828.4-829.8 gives -0.03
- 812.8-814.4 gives -0.01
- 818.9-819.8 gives 0.03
